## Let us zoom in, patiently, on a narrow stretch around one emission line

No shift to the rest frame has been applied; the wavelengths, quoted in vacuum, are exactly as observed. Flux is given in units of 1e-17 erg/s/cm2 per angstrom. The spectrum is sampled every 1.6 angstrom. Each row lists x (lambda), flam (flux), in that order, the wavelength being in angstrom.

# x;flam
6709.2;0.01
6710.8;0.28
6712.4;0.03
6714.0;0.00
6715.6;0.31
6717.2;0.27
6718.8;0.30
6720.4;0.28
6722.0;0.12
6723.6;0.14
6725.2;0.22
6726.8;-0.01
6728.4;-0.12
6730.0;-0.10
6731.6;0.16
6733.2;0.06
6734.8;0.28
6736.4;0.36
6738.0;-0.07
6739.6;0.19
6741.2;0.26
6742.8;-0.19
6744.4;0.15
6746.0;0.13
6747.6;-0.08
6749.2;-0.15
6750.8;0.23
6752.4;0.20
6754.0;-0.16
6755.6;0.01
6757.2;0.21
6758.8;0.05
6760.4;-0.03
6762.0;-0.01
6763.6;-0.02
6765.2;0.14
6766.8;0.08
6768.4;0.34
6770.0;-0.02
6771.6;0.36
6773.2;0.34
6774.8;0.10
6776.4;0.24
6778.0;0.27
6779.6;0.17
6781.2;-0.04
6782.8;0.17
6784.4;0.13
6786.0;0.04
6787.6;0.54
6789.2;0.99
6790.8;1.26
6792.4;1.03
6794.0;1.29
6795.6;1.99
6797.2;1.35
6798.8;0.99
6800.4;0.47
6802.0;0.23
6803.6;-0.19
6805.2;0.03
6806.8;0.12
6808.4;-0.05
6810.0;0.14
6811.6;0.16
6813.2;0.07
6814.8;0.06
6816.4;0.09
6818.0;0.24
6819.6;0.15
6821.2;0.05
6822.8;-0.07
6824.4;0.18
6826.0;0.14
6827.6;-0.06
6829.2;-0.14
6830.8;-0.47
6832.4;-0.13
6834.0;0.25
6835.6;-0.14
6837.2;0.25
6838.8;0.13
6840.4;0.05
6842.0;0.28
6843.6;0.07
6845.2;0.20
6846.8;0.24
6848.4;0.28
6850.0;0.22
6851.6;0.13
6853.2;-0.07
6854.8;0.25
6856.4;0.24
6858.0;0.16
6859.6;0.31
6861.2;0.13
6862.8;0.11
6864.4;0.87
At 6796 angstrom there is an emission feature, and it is [O II] 3727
